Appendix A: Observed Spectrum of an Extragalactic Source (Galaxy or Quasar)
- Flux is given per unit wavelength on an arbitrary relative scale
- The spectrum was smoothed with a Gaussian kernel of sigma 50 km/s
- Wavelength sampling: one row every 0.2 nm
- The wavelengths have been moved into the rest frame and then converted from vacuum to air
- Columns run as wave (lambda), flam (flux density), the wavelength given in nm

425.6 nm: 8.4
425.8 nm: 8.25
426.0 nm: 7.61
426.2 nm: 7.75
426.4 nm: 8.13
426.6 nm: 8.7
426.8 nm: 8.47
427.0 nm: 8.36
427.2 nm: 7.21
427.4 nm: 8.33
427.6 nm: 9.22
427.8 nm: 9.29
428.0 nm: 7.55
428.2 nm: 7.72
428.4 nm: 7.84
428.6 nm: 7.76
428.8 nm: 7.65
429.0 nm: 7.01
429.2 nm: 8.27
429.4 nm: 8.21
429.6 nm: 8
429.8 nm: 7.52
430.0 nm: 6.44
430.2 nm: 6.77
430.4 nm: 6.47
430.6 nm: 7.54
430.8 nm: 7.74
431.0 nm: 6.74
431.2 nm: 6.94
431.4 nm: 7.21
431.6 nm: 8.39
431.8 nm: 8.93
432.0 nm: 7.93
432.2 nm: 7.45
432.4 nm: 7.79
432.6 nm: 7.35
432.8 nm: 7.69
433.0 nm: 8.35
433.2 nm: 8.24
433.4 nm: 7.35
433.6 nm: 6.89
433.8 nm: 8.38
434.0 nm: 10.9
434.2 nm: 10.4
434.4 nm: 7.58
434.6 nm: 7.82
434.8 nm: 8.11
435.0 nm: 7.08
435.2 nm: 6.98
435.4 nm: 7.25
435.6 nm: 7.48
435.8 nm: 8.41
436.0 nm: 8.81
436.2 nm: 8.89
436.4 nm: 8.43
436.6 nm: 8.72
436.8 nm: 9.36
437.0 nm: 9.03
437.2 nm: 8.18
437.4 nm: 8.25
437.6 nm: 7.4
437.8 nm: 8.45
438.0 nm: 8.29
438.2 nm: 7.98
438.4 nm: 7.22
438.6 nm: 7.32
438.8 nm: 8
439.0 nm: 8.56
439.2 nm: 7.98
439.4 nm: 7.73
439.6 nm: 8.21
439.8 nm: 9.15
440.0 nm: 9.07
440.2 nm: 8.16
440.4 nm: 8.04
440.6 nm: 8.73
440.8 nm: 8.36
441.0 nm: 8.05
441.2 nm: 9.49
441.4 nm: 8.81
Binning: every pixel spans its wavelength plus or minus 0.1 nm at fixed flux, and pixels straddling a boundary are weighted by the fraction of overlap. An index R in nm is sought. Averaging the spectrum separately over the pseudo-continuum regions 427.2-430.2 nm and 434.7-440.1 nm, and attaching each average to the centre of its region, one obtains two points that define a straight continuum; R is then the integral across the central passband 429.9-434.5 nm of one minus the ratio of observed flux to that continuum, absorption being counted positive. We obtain 0.102 nm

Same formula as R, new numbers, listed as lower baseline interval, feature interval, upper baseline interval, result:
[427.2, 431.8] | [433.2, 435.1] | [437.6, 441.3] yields -0.08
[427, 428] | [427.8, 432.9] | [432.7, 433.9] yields 0.33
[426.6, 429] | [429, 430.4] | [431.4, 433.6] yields 0.10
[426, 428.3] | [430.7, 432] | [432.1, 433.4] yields 0.03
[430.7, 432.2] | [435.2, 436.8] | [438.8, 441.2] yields -0.04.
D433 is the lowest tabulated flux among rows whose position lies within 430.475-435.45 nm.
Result 6.74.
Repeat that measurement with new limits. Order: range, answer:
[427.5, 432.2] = 6.44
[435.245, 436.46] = 7.25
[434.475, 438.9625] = 6.98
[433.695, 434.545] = 7.58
